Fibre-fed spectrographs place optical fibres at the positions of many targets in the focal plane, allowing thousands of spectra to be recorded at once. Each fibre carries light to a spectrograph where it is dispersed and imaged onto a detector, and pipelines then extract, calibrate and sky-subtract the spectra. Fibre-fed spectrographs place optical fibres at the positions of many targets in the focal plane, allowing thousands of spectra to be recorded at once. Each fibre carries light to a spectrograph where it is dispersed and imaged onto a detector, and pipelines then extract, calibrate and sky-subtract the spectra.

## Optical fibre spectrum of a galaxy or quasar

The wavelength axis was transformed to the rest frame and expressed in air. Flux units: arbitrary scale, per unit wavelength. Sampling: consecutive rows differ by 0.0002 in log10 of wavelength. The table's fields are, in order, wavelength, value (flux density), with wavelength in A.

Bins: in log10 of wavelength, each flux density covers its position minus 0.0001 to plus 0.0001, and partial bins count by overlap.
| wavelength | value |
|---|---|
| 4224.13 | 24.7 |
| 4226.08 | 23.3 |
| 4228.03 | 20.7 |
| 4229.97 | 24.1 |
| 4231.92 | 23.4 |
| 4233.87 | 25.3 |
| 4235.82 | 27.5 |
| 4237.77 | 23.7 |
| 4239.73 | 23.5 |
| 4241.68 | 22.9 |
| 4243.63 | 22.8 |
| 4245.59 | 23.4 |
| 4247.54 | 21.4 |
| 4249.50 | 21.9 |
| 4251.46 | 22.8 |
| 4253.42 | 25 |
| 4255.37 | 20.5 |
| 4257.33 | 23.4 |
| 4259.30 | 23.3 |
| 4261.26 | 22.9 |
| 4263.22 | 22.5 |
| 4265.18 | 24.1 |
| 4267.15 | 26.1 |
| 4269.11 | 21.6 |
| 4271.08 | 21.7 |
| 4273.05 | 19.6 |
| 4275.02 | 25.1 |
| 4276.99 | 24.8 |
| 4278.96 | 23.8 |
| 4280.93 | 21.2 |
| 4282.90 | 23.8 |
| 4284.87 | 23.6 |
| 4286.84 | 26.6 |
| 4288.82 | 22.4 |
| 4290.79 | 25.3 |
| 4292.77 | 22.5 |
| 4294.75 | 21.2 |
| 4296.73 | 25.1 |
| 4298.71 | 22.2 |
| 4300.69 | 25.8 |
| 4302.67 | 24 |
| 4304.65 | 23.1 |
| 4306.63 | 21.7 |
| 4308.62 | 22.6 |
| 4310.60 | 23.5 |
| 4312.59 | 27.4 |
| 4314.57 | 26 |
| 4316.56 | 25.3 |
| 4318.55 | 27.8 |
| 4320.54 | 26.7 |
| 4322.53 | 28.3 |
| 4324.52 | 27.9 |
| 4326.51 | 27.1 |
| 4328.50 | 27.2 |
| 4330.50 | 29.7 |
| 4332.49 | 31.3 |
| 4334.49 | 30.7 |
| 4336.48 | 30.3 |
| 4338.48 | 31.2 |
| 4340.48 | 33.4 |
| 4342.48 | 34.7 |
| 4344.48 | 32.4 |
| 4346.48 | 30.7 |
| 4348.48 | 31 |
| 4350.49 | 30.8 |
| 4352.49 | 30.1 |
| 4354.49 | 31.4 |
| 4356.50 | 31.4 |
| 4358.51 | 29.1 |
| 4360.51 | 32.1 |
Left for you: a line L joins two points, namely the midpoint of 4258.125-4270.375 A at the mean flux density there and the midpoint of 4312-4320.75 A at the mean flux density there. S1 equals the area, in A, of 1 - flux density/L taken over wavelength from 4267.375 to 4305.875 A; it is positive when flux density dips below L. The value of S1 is 2.13 A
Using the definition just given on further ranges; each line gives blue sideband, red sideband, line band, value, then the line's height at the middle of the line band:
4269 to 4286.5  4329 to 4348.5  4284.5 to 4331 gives 3.5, 27.2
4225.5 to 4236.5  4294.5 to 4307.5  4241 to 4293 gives 1.2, 23.7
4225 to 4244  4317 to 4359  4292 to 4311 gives 3.2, 27.9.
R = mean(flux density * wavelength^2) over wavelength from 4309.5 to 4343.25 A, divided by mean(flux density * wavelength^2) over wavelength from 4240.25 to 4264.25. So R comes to 1.31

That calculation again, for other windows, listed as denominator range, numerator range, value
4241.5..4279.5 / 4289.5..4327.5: 1.11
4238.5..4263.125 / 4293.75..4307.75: 1.04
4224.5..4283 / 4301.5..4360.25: 1.28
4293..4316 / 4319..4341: 1.24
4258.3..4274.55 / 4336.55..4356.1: 1.44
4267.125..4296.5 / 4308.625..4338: 1.22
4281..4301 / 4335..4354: 1.37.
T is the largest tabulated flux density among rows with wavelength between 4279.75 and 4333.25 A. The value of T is 31.3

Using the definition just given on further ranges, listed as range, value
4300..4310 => 25.8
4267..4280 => 26.1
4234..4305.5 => 27.5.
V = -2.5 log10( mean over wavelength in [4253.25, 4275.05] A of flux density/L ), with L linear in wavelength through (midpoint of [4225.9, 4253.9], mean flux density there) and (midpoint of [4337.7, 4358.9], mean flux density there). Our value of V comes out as 0.11 mag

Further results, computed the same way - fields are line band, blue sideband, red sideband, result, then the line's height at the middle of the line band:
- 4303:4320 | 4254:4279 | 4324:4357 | 0.125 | 27.7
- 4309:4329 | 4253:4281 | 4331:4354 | 0.089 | 28.9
